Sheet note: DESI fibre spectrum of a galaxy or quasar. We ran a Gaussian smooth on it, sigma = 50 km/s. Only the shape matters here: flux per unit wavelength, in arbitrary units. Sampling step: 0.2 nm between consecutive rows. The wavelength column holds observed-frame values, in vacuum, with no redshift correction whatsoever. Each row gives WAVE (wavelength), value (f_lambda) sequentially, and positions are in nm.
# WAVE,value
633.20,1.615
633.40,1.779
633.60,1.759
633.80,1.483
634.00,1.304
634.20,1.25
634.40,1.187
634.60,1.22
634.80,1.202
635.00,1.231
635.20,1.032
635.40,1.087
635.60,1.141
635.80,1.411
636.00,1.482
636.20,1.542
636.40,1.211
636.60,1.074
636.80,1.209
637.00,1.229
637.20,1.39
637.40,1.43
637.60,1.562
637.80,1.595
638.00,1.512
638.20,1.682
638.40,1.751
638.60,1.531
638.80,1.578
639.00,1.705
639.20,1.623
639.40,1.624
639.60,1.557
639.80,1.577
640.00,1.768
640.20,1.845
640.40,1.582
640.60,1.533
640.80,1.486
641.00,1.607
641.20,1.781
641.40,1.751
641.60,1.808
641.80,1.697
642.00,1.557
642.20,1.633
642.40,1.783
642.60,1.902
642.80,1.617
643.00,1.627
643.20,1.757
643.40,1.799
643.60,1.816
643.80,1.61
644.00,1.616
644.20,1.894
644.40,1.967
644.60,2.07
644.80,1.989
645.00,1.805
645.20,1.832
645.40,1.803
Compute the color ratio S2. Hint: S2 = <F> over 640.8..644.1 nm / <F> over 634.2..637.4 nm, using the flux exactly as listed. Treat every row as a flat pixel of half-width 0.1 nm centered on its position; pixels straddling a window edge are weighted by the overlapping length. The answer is 1.36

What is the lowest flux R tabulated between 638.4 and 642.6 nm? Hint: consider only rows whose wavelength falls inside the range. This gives 1.486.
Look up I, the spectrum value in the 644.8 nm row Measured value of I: 1.989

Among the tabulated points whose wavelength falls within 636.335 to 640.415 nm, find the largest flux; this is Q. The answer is 1.845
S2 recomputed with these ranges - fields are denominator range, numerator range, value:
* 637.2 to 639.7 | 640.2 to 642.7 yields 1.06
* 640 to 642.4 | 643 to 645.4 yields 1.09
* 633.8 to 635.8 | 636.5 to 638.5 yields 1.19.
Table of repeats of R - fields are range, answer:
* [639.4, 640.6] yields 1.533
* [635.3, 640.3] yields 1.074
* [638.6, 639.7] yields 1.531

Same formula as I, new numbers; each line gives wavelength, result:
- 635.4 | 1.087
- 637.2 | 1.39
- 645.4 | 1.803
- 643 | 1.627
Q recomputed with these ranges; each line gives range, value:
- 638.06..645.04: 2.07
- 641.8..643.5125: 1.902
